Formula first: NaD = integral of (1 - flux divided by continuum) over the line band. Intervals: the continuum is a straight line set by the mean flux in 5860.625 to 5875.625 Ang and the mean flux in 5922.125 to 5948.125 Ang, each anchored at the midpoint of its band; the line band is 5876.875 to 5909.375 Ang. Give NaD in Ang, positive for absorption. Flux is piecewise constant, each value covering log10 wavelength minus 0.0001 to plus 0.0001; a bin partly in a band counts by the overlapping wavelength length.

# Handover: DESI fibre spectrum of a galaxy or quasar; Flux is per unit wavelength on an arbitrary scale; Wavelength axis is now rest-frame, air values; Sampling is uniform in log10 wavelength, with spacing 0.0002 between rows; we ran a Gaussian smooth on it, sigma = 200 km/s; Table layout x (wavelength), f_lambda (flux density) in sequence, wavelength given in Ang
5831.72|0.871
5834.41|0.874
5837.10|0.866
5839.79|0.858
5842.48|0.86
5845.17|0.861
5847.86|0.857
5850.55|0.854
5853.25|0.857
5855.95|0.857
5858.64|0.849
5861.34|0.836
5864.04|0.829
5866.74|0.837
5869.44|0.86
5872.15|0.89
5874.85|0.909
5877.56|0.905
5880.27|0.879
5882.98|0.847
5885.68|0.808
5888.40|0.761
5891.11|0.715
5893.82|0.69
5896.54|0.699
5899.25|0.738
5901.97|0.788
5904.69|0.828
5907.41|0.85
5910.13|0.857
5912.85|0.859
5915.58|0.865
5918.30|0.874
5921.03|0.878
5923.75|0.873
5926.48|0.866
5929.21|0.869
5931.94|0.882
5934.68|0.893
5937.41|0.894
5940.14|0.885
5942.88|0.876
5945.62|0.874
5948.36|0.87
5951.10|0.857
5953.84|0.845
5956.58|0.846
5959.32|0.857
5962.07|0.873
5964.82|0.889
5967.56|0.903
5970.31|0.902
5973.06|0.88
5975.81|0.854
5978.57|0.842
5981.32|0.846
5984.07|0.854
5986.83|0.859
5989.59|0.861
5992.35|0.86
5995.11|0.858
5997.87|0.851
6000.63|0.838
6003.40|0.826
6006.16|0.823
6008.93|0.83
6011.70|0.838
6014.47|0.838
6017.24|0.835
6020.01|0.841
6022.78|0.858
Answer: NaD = 2.8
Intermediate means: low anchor 0.859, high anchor 0.879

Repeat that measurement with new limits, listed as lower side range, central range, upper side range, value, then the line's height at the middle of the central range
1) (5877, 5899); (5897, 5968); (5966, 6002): -3.4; 0.819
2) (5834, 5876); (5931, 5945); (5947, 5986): -0.3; 0.864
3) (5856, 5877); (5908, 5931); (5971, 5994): -0.2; 0.859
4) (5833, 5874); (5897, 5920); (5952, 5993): 0.9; 0.861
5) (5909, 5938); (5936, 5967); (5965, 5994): 0.0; 0.87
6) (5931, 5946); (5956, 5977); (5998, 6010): -0.4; 0.862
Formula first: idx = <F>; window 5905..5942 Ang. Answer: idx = 0.872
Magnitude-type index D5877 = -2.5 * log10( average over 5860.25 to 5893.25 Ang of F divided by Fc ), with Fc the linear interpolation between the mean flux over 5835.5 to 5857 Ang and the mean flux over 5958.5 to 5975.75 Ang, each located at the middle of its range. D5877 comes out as 0.036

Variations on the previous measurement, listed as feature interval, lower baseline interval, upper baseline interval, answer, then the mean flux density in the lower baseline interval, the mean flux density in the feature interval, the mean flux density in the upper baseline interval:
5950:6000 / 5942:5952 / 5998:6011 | -0.015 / 0.869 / 0.863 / 0.832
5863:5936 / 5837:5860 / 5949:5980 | 0.034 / 0.857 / 0.835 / 0.868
